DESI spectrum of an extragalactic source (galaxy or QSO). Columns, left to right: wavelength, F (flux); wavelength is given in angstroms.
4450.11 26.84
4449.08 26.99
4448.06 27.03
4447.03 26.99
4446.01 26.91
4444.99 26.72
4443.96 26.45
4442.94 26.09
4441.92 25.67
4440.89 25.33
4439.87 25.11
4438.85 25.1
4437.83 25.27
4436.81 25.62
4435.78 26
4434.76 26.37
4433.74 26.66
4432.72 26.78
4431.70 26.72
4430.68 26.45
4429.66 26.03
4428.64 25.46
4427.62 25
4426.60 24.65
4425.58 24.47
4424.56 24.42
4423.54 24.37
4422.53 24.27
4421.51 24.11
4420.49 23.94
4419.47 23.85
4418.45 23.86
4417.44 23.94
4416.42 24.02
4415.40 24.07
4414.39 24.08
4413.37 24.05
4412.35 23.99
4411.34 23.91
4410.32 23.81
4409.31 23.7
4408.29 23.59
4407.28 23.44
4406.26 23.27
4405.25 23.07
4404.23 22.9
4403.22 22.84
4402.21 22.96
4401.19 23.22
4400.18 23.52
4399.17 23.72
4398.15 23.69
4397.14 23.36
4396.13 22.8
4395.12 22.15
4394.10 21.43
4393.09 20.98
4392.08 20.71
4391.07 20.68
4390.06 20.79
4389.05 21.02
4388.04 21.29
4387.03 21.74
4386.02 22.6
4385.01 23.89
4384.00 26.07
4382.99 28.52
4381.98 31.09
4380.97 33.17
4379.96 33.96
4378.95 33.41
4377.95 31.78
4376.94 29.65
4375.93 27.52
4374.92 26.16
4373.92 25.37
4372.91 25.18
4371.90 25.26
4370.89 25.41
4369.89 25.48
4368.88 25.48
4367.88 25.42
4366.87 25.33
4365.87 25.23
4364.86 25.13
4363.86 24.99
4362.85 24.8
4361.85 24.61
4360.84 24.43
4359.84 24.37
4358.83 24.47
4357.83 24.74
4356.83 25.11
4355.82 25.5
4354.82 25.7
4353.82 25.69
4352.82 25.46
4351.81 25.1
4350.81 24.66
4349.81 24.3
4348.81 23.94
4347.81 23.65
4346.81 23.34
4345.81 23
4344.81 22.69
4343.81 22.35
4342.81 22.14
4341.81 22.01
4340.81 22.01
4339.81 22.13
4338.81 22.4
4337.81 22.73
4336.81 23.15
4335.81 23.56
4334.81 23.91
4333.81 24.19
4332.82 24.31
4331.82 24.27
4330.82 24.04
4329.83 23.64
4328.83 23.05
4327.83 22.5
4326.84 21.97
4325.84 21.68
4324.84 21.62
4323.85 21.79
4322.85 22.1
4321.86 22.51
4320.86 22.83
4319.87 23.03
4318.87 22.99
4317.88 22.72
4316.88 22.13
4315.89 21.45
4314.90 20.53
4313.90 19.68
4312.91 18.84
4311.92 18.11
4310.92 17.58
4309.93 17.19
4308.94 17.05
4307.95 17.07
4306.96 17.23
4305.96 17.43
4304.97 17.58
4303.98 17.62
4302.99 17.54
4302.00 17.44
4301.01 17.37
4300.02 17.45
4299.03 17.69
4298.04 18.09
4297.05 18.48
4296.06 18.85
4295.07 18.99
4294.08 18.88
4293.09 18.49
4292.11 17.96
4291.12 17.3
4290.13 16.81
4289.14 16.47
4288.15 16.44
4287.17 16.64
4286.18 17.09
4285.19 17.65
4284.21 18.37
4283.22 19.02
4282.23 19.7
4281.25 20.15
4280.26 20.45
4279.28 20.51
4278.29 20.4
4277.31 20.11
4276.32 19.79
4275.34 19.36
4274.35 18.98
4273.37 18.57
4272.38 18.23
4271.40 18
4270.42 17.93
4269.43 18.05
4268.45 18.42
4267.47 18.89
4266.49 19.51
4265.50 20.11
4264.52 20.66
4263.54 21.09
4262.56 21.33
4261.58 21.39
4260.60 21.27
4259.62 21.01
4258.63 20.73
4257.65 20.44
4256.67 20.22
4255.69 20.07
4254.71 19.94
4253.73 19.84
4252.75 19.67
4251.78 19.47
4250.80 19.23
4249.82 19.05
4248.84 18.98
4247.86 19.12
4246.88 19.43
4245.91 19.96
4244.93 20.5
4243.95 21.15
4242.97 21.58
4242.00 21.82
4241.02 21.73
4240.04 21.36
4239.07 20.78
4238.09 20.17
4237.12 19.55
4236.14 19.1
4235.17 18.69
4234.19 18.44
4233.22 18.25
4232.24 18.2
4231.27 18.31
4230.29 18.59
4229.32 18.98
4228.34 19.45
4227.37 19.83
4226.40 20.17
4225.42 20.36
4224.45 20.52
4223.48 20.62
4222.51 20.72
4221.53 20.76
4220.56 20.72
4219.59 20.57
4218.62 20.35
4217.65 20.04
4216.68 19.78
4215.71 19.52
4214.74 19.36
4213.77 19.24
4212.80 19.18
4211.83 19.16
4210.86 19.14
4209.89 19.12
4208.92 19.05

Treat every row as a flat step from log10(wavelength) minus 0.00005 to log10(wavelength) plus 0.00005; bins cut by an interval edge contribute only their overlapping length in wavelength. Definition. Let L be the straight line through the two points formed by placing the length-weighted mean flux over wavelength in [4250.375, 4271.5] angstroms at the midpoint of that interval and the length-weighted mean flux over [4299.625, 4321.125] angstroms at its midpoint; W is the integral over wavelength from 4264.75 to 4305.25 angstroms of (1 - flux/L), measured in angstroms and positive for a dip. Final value 2.2 angstroms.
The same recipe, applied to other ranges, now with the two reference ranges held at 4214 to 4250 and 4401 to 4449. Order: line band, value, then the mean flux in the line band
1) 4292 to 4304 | 2.0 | 18.1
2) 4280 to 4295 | 2.3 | 18.1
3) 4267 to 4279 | 1.2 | 18.9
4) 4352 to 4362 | -0.8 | 25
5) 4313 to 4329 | 0.2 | 21.9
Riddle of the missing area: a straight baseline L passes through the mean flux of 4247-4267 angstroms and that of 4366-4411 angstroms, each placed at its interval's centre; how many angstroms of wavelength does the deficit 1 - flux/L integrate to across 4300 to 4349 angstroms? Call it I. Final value 2.85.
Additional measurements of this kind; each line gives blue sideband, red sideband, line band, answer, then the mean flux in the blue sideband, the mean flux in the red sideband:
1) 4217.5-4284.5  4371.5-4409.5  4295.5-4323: 3.4 angstroms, 19.8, 24.7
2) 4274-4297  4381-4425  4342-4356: -1.8 angstroms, 18.6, 23.6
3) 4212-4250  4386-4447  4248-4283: 1.5 angstroms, 19.9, 24.1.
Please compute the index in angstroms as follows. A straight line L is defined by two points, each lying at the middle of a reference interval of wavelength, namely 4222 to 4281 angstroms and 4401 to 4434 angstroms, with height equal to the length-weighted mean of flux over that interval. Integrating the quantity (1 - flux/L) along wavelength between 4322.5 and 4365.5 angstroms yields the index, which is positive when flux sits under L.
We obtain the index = -2.60 angstroms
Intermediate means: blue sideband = 19.8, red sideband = 24.3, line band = 23.7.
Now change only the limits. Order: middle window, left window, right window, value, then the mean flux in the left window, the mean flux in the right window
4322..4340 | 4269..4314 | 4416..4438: -2.4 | 18.2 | 25.1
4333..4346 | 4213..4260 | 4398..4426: -0.4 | 19.9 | 23.8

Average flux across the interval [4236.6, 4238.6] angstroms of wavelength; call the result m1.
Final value 19.8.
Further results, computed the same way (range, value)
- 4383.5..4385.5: 25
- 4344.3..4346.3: 22.9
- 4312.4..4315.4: 19.7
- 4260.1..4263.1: 21.4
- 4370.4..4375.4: 25.5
